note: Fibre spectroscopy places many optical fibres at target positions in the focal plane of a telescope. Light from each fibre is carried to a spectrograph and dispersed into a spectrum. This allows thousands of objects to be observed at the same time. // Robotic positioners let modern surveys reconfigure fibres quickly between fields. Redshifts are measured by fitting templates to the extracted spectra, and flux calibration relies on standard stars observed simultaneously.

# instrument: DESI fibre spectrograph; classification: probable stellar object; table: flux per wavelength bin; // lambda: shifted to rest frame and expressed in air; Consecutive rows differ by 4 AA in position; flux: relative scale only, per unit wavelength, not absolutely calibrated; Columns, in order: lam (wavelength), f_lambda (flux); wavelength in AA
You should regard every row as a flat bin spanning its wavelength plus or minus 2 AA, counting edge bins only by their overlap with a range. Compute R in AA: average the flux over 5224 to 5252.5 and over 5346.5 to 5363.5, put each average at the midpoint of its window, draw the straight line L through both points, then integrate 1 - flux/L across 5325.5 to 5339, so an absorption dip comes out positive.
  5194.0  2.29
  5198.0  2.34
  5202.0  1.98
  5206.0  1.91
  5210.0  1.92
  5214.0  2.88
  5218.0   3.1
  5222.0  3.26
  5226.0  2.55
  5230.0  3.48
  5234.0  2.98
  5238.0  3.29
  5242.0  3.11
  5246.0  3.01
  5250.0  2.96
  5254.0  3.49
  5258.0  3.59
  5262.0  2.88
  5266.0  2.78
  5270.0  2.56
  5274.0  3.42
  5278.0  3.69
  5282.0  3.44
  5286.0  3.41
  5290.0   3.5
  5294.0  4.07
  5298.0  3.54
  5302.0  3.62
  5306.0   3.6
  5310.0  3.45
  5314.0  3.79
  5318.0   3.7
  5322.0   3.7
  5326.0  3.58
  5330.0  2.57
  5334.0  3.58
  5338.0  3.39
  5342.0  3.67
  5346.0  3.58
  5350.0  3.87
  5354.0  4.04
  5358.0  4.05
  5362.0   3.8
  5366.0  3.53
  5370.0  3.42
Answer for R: 1.8 AA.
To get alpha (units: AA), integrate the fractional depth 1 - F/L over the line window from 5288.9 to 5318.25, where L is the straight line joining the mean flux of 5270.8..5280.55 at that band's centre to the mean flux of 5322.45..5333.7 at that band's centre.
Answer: -2.96 AA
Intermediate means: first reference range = 3.43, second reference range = 3.24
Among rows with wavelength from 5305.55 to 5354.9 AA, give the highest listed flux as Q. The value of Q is 4.04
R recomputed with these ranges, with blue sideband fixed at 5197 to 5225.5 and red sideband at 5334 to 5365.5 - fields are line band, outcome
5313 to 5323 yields -0.8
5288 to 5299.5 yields -1.7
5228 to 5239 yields -2.3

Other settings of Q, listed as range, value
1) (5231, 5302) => 4.07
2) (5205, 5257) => 3.49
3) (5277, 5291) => 3.69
